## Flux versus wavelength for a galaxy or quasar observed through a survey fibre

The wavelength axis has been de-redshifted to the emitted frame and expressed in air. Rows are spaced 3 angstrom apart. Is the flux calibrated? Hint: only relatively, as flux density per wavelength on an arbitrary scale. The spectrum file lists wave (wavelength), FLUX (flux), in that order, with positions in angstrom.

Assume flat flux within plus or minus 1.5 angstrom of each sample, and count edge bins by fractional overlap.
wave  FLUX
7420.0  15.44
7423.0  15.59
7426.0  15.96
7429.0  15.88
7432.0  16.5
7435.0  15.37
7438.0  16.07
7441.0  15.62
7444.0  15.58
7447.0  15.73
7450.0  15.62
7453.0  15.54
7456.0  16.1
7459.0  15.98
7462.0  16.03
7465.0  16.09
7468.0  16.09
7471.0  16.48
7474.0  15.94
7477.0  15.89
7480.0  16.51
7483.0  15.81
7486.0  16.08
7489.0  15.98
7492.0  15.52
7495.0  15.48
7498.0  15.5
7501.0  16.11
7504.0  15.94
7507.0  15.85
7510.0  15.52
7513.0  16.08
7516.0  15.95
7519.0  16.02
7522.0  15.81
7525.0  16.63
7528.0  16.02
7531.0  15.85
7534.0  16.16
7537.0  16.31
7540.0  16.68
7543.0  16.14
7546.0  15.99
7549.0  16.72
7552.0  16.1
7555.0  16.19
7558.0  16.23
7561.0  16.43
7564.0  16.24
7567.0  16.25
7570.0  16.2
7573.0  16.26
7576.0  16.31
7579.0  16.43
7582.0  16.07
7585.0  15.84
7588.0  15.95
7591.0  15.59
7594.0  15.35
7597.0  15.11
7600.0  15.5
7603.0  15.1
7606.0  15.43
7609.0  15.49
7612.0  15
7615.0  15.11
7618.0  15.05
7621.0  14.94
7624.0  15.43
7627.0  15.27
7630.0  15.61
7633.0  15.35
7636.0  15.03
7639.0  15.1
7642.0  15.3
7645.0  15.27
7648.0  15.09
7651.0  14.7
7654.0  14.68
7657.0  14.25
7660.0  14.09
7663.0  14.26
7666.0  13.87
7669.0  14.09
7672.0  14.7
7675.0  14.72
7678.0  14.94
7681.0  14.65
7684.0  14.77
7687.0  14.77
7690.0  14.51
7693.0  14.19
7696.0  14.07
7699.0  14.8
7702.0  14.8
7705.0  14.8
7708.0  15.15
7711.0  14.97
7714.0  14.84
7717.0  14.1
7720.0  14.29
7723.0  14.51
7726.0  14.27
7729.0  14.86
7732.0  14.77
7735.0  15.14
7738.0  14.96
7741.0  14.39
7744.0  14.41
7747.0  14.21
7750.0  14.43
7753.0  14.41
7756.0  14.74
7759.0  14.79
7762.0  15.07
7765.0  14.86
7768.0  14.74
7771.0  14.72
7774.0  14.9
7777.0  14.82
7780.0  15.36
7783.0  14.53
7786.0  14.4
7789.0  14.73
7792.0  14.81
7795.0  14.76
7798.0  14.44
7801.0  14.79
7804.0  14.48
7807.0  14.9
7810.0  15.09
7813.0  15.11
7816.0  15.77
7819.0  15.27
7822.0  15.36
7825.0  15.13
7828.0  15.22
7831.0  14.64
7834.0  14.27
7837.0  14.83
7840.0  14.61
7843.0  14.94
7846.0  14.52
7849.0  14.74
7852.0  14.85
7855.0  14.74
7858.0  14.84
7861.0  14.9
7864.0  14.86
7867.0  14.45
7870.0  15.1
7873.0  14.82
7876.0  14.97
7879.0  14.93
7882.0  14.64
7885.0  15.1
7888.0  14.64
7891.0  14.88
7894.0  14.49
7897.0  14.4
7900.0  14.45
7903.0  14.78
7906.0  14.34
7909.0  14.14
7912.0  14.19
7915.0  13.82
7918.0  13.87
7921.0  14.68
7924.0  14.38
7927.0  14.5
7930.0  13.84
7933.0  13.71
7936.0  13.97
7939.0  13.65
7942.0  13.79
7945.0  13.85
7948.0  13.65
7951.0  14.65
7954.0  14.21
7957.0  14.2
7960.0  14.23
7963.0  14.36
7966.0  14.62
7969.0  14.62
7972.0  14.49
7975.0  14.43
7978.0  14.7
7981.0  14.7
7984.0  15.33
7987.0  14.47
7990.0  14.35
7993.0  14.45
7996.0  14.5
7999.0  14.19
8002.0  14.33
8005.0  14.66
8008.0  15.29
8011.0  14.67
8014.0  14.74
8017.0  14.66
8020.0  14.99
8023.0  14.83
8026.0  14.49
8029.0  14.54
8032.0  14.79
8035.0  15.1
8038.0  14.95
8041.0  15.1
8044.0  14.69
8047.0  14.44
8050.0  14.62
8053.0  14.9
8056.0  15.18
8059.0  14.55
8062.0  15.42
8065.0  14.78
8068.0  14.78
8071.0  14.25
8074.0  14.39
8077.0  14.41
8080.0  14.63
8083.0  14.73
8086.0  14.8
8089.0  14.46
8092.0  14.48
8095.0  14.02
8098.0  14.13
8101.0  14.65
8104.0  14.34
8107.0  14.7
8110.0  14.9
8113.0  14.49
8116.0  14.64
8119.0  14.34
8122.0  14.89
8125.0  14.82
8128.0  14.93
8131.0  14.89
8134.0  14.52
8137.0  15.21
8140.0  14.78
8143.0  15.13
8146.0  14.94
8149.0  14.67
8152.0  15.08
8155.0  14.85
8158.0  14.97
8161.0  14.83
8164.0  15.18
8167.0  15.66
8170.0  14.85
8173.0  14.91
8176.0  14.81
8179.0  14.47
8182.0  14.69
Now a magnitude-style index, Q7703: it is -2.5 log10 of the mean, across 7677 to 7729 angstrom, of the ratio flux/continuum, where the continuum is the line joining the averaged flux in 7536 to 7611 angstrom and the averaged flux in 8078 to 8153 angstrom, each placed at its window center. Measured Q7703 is 0.08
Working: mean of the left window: 16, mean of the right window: 14.7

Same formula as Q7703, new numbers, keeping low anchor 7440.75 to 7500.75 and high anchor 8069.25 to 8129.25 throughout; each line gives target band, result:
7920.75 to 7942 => 0.06 mag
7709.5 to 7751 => 0.05 mag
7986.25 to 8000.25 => 0.03 mag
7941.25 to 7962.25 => 0.06 mag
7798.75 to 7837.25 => 0.01 mag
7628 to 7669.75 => 0.05 mag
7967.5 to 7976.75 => 0.02 mag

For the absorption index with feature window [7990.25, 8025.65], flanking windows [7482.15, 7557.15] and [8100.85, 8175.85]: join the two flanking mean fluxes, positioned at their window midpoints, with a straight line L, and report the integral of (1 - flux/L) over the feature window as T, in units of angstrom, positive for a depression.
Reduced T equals 1.1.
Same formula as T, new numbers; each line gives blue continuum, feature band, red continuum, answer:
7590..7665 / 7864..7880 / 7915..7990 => -0.4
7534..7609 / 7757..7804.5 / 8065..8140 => 2.1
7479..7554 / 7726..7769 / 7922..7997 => 1.3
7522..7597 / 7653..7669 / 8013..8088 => 1.7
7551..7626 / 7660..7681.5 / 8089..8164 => 1.6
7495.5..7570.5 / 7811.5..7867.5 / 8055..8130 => 1.4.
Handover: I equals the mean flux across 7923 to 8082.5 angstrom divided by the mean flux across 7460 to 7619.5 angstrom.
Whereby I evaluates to 0.91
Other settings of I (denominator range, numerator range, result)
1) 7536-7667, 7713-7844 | 0.95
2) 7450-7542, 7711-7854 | 0.92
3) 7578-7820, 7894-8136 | 0.98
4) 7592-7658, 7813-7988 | 0.96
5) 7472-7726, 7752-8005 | 0.95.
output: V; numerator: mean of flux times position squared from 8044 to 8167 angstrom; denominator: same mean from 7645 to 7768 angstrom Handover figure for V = 1.12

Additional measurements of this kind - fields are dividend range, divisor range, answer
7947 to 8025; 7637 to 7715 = 1.07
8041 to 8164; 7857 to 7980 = 1.07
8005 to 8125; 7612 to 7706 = 1.10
